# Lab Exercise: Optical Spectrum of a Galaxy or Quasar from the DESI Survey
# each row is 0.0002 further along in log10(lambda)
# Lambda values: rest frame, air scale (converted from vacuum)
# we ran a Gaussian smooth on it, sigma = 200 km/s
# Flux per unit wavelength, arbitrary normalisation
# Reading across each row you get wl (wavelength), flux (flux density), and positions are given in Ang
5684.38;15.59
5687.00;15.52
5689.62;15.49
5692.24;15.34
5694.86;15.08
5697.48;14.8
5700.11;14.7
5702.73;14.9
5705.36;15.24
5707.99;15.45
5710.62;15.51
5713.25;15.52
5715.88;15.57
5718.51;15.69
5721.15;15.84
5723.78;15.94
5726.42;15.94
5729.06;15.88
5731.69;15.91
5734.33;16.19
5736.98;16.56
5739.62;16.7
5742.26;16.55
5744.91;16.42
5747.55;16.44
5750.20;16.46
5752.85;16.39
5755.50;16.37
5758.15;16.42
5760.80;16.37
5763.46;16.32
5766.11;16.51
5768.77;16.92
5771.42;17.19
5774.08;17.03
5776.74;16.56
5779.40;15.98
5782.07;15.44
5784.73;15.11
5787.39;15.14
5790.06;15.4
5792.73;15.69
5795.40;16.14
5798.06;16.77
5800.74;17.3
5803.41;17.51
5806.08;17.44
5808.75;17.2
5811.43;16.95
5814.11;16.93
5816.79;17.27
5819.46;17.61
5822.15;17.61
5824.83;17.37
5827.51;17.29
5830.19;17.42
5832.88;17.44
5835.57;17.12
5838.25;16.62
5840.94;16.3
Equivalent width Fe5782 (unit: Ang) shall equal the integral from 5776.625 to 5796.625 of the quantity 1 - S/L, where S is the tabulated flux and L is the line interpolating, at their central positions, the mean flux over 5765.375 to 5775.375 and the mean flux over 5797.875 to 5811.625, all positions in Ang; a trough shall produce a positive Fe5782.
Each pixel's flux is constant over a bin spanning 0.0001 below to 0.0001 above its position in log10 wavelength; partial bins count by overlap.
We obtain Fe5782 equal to 1.70 Ang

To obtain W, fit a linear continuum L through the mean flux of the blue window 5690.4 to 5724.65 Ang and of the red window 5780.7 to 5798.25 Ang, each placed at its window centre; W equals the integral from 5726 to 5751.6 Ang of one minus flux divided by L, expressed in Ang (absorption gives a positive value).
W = -1.4 Ang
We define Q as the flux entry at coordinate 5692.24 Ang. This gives 15.34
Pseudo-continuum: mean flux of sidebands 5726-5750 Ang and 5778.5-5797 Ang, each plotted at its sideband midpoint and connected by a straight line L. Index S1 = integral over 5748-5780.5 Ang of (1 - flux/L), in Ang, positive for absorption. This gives -1.3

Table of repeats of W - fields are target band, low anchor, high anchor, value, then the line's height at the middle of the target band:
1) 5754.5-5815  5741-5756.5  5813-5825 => 1.61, 16.9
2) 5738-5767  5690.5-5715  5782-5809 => -1.23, 15.8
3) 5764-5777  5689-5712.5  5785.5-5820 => -0.51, 16.2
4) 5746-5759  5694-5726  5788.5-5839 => -0.30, 16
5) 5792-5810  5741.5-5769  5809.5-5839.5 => 0.07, 17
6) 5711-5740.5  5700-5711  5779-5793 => -1.38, 15.2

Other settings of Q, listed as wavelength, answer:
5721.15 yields 15.84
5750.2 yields 16.46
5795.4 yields 16.14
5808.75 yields 17.2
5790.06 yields 15.4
